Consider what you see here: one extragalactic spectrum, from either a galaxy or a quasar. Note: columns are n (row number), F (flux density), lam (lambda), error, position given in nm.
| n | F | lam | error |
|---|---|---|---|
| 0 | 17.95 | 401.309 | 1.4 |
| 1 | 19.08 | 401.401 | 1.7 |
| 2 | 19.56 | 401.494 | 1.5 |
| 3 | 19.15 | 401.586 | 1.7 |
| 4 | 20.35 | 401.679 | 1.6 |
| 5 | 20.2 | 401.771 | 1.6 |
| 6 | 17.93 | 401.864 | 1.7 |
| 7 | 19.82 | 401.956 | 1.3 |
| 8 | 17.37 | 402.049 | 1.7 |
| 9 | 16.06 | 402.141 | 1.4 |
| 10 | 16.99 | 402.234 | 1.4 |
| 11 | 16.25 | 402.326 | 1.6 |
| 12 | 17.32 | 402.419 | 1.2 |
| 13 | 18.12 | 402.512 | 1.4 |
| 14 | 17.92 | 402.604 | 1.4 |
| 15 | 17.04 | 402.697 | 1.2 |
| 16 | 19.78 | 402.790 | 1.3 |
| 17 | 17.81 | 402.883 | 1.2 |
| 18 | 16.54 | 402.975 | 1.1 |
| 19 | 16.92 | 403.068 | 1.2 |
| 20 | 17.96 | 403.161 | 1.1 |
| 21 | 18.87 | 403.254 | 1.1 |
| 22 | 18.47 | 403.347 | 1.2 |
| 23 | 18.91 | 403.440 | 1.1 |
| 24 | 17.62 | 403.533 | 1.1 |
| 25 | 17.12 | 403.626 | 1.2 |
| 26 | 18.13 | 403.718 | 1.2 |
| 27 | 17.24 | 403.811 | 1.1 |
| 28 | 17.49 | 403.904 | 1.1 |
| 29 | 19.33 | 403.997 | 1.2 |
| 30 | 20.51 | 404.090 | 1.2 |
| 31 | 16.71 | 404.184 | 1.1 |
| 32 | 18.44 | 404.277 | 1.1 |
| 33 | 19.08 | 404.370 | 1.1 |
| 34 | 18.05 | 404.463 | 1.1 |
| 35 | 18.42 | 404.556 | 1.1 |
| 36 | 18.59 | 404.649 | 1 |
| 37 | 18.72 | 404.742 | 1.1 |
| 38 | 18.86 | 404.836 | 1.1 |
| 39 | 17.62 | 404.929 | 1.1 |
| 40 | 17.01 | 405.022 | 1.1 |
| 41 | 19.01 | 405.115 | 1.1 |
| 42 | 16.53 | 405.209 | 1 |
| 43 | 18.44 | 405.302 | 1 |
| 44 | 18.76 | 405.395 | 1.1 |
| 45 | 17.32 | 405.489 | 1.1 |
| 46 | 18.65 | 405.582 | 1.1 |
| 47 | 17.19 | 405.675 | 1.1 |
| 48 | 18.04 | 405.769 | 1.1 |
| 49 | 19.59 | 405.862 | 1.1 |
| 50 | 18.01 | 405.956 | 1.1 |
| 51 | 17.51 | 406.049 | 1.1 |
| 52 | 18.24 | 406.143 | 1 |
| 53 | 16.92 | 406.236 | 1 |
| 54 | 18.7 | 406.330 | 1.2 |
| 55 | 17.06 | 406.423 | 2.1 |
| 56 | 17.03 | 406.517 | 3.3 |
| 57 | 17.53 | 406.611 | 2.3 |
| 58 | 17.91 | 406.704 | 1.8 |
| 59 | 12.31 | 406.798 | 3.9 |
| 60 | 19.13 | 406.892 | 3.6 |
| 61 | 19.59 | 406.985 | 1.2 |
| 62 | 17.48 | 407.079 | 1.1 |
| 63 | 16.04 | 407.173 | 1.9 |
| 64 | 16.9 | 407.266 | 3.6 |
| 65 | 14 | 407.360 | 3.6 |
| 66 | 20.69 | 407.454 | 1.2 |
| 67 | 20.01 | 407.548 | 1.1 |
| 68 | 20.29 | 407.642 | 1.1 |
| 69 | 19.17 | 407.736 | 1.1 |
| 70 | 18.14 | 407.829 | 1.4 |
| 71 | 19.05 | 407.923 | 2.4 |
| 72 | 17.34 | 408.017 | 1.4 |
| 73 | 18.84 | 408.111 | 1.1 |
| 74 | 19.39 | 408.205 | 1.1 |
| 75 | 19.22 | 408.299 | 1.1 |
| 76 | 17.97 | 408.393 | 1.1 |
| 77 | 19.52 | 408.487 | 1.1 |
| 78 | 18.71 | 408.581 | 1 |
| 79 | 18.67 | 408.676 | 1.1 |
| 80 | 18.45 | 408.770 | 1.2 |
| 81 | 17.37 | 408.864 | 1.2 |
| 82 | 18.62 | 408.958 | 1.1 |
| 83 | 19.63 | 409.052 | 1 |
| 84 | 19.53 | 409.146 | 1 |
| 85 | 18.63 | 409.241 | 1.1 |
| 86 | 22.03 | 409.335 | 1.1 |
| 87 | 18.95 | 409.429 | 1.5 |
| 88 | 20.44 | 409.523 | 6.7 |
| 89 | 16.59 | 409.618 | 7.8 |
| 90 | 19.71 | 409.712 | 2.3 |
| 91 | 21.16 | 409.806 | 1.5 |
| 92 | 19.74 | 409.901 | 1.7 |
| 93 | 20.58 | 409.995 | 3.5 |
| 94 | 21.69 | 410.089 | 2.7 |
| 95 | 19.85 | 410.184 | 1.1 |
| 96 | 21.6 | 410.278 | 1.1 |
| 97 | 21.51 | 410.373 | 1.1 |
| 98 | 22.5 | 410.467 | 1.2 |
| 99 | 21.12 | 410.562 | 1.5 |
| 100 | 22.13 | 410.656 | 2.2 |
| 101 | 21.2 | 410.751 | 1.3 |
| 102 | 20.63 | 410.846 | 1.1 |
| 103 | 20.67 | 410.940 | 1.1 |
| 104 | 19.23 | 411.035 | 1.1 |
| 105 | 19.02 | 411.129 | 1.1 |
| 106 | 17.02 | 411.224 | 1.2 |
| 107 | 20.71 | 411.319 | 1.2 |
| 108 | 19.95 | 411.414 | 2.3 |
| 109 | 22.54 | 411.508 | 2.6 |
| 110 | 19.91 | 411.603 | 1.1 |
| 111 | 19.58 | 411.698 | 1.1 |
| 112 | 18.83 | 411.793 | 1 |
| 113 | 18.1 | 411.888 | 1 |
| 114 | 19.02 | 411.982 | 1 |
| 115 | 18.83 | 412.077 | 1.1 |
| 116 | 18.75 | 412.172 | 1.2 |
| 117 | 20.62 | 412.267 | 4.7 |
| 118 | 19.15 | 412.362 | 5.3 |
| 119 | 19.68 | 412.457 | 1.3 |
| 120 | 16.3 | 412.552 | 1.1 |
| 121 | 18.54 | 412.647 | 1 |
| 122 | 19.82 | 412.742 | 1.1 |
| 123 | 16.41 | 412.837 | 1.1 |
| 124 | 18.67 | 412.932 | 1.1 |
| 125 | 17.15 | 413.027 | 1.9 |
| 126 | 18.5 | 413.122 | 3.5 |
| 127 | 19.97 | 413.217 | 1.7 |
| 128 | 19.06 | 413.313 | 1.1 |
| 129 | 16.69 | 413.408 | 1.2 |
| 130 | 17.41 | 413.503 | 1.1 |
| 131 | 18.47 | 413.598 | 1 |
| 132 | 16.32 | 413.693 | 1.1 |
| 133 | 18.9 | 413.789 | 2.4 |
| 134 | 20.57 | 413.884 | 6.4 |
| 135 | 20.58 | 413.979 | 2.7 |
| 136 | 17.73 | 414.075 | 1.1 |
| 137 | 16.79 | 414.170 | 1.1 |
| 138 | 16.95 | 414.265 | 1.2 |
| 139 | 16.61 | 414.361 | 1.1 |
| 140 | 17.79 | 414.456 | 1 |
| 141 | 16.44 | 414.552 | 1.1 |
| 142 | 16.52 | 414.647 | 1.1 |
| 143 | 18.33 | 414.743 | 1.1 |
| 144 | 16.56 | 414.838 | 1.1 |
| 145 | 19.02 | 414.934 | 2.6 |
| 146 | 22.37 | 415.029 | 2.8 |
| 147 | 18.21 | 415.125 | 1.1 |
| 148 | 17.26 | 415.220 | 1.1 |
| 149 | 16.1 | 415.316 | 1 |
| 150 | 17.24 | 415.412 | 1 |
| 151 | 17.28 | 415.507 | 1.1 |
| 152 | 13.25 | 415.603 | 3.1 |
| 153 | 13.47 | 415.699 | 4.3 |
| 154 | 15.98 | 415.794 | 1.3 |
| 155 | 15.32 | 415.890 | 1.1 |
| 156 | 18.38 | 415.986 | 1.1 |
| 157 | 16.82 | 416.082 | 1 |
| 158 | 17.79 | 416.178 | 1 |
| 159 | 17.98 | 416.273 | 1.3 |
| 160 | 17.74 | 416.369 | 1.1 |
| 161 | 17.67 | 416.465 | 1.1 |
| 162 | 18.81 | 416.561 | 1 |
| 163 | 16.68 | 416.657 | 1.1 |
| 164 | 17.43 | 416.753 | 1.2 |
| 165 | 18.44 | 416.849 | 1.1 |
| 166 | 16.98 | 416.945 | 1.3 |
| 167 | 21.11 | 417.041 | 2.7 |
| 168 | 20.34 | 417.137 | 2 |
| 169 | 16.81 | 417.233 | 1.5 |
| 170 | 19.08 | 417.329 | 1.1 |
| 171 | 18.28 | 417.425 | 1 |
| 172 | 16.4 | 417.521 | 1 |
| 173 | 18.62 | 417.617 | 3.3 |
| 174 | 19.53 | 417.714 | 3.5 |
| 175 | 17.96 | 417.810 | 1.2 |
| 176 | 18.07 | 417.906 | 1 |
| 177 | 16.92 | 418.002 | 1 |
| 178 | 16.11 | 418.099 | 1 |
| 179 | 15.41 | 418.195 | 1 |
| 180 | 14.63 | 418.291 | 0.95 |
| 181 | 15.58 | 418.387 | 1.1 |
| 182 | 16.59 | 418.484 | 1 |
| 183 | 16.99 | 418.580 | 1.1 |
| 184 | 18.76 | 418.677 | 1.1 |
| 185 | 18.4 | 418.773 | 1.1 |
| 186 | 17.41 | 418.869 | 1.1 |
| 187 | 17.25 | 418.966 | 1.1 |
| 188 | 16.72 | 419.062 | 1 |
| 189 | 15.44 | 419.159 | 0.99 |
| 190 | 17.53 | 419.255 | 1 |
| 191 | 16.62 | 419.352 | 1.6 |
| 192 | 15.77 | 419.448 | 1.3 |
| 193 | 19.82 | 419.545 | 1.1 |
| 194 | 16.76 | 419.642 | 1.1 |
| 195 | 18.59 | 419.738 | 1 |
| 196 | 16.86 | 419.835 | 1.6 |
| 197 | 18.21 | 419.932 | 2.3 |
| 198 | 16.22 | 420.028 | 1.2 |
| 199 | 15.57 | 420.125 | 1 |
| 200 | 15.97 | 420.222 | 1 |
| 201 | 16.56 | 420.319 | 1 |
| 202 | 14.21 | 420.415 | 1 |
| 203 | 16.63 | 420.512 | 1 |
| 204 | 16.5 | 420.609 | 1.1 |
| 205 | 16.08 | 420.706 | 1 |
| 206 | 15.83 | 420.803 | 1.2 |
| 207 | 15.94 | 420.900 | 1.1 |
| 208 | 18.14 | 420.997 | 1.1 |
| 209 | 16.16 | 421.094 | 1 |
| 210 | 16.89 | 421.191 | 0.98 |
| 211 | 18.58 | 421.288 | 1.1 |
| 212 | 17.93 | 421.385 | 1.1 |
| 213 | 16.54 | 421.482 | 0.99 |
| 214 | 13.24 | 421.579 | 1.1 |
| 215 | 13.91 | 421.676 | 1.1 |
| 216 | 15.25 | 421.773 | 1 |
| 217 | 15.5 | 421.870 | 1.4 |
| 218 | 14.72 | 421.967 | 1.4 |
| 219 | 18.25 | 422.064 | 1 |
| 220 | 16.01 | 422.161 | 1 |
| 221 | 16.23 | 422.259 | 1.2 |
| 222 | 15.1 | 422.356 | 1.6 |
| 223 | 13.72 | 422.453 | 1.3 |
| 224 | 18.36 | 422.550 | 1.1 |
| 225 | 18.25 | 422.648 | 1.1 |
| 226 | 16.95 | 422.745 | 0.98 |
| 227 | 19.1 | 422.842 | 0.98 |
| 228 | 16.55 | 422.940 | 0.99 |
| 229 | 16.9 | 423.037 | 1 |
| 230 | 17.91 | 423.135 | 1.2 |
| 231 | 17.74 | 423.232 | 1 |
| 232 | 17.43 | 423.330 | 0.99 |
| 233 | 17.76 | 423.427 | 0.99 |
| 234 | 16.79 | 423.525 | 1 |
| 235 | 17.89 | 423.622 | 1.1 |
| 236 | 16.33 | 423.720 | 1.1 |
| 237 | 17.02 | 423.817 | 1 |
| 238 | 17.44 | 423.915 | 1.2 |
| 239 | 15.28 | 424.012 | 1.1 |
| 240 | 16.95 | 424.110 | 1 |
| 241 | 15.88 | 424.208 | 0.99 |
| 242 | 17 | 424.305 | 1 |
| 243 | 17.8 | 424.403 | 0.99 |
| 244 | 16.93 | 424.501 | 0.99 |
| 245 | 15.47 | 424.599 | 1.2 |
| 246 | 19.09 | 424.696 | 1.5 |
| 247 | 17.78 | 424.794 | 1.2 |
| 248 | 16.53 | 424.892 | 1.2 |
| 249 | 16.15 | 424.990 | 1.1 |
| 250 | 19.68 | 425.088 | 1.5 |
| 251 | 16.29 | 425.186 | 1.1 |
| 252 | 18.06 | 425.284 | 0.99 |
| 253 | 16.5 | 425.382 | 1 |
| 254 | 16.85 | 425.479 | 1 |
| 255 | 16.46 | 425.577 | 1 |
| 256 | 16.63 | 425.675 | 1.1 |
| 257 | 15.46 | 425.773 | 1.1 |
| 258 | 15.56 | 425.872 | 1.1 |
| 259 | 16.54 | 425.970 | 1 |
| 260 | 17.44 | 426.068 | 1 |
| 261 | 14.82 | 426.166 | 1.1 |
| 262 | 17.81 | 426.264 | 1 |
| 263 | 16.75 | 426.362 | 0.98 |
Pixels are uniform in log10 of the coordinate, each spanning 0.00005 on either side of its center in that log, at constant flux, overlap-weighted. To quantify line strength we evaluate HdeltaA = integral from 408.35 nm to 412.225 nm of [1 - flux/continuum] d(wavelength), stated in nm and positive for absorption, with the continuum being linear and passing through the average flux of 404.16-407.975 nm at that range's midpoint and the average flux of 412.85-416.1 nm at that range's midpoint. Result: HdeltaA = -0.440 nm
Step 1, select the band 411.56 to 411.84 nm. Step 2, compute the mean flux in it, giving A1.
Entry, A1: 19.4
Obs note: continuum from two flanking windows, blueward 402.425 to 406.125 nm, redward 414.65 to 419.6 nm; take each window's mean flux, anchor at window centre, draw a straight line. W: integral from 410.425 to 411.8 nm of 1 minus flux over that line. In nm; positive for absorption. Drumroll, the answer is -0.21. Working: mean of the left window 18.1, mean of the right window 17.4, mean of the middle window 20.4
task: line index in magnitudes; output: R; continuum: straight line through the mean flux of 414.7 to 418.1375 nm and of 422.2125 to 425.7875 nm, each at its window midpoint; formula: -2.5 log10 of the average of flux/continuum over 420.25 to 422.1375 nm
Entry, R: 0.07 mag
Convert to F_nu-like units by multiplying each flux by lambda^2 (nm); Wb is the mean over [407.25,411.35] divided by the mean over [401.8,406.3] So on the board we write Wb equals 1.1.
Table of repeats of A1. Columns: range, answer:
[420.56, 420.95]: 16.1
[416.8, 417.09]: 18.8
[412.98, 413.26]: 18.5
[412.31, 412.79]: 18.7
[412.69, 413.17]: 18.1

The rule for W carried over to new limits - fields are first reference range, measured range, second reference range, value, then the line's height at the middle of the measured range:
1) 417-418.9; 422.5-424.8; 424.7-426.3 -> -0.03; 17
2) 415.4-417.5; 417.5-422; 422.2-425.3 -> 0.15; 17.2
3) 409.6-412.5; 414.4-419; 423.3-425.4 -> 0.34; 18.8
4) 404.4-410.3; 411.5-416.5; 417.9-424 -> -0.09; 17.6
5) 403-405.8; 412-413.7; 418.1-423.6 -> -0.10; 17.4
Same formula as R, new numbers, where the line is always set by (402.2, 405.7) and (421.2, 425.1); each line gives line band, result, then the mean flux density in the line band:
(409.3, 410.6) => -0.17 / 20.5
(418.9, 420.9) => 0.02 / 16.6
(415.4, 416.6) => 0.03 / 16.7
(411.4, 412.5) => -0.12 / 19.6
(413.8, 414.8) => -0.03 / 17.9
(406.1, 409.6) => -0.04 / 18.4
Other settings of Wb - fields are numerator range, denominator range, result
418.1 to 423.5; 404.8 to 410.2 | 0.96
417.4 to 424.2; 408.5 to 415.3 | 0.92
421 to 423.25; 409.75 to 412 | 0.86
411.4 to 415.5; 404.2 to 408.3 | 1.06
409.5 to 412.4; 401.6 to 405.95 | 1.15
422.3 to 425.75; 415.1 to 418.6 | 1.02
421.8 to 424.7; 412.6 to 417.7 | 0.98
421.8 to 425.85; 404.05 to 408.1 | 1.02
